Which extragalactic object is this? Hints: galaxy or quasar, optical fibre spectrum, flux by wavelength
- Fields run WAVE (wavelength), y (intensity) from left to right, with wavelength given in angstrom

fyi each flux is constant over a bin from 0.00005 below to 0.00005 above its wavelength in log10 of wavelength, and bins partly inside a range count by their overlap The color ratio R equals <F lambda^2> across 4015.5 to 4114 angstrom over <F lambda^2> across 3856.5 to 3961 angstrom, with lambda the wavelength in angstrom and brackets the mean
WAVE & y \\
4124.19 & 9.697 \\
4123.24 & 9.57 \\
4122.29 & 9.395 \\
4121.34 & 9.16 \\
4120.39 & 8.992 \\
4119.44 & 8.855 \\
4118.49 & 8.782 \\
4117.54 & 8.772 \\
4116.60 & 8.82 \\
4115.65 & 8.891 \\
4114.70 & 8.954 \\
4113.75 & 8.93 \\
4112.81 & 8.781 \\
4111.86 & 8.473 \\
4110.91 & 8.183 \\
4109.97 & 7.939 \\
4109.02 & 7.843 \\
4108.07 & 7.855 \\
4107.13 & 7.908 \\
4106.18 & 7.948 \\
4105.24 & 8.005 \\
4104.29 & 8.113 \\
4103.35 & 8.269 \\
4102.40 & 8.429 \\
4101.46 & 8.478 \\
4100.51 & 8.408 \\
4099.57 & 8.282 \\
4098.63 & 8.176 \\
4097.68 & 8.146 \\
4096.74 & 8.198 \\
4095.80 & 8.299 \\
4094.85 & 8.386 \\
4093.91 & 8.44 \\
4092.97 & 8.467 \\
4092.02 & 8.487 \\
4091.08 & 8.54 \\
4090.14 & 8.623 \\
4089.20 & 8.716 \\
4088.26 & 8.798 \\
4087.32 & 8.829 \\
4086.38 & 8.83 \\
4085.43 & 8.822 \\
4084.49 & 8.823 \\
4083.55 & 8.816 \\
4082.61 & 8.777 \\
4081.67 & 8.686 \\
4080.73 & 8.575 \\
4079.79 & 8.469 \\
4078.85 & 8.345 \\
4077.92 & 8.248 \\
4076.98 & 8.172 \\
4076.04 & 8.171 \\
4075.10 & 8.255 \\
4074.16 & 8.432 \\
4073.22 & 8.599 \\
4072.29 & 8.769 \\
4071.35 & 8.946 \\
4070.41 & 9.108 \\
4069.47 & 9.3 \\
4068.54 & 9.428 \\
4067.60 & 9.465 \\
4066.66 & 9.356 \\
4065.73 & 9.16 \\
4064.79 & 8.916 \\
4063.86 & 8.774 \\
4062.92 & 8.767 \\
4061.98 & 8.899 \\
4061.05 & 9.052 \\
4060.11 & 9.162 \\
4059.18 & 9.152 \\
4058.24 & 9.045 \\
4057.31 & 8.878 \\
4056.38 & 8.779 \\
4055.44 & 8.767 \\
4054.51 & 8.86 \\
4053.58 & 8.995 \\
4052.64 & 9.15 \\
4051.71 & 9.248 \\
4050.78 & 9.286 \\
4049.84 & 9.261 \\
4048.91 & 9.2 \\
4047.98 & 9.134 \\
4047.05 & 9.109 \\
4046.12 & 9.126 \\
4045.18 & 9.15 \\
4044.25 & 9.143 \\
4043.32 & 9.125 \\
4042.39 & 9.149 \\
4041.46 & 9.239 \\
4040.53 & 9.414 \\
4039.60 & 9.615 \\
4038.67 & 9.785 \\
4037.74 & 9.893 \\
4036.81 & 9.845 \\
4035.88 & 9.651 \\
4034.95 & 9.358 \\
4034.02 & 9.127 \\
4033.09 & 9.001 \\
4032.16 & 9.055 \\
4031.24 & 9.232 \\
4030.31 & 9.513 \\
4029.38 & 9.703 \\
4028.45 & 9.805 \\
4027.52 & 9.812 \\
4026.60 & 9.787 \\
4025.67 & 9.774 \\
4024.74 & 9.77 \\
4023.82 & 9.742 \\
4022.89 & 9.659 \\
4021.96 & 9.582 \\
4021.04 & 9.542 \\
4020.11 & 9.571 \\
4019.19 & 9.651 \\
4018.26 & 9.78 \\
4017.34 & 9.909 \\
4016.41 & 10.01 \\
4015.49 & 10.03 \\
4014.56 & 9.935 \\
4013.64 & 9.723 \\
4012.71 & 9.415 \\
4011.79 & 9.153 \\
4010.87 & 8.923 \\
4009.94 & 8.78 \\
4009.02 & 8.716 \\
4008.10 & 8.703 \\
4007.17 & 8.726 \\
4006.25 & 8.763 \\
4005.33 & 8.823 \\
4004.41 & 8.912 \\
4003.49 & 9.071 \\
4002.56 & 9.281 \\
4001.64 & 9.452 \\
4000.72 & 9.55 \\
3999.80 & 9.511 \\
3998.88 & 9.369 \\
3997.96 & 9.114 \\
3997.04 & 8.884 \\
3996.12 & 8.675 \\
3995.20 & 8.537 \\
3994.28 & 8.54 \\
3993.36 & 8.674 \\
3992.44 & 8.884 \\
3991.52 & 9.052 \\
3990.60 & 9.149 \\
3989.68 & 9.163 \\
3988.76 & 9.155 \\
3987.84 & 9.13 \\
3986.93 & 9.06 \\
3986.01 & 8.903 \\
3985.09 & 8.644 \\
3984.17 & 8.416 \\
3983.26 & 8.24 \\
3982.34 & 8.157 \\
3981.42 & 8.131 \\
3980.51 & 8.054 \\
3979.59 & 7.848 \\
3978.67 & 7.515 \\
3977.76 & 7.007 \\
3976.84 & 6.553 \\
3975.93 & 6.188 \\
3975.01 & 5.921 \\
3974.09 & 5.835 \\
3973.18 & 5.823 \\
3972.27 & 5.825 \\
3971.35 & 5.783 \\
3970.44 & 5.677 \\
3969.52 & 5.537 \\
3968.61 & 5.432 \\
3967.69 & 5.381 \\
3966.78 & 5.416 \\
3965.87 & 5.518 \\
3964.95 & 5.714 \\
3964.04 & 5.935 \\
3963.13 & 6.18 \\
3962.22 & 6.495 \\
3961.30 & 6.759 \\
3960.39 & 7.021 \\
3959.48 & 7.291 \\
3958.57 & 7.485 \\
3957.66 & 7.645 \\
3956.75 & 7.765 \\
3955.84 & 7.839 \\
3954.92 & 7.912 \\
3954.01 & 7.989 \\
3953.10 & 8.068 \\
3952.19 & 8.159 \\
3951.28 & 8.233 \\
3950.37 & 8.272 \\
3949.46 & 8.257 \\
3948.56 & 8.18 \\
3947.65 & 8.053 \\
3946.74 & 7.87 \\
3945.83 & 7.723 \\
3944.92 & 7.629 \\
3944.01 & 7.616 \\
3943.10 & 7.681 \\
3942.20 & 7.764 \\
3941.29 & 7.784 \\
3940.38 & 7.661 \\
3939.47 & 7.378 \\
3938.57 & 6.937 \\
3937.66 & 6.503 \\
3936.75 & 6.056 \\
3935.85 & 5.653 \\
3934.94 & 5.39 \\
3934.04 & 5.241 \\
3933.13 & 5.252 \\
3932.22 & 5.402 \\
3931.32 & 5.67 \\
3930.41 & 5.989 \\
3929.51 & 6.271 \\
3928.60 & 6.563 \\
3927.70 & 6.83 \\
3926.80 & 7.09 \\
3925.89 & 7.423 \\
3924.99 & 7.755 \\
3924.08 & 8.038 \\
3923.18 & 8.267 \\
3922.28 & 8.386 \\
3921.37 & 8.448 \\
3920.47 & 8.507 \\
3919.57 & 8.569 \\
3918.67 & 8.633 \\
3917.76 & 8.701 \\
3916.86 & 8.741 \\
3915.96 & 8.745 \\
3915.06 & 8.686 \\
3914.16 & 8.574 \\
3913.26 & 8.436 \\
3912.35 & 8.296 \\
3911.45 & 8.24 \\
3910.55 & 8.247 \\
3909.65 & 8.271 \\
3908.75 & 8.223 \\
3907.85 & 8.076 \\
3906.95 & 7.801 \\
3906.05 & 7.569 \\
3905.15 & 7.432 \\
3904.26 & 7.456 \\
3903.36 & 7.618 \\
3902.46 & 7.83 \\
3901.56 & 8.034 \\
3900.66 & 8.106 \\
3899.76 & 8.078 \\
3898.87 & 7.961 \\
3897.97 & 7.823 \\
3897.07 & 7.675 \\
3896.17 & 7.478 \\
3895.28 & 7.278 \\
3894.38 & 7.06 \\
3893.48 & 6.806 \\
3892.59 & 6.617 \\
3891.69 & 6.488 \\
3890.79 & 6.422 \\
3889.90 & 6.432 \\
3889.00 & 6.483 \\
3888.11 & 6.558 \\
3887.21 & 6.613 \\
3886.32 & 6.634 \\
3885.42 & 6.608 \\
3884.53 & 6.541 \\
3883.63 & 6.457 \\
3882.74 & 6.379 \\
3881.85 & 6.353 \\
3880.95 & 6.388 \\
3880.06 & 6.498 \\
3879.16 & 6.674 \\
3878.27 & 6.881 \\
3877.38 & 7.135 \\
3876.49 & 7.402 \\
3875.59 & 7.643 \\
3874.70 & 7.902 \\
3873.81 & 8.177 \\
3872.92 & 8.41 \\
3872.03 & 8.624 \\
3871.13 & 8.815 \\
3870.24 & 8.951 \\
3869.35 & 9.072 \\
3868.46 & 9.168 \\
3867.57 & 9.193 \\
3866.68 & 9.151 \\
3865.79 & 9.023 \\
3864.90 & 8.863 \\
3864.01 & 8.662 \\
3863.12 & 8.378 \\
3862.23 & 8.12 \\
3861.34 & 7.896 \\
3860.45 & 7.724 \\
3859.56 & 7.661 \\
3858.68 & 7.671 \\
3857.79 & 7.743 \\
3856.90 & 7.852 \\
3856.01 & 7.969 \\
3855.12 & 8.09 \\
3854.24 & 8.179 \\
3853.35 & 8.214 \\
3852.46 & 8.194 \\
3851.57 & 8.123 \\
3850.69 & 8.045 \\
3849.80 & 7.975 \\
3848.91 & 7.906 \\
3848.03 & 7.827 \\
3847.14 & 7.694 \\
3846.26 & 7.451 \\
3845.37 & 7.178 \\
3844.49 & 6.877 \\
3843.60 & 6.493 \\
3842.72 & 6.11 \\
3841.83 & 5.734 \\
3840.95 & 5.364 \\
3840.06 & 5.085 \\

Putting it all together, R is 1.3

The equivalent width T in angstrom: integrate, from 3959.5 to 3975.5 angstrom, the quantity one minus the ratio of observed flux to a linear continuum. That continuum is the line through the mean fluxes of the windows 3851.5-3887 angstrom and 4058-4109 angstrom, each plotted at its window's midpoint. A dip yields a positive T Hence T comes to 4.4 angstrom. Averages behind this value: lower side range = 7.82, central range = 5.93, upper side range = 8.6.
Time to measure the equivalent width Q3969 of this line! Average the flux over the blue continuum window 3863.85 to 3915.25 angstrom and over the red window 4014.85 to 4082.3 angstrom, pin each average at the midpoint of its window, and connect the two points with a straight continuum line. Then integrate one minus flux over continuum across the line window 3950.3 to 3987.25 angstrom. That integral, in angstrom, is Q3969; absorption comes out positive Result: 6.0 angstrom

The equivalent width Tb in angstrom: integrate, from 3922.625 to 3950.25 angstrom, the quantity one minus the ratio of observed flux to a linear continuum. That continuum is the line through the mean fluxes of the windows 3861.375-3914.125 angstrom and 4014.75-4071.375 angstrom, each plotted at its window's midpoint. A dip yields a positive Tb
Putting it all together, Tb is 3.9 angstrom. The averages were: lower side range 7.65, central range 7.02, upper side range 9.34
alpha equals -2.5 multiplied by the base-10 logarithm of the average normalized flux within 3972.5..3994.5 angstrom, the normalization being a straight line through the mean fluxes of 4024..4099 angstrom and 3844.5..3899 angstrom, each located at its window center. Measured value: 0.060 mag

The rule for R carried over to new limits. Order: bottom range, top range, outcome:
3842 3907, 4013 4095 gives 1.32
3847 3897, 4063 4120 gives 1.26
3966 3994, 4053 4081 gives 1.24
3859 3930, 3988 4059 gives 1.28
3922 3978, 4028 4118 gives 1.37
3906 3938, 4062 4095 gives 1.27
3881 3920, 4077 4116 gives 1.23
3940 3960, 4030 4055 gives 1.24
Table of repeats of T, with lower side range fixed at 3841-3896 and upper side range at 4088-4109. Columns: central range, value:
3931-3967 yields 3.42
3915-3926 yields -1.00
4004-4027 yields -4.00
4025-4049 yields -3.94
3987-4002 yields -2.08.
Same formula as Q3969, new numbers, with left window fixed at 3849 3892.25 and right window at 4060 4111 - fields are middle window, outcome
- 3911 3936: 1.4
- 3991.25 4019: -3.2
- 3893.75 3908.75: 0.2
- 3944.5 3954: -0.1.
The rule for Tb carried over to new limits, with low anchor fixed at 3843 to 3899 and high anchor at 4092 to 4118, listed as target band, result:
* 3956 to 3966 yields 1.39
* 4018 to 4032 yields -2.69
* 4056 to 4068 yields -1.20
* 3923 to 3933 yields 1.31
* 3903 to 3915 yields -0.51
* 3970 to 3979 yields 1.97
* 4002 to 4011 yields -0.95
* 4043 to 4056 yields -1.49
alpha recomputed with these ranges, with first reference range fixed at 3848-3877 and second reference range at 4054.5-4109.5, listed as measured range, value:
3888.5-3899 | 0.185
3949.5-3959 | 0.061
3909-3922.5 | -0.018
